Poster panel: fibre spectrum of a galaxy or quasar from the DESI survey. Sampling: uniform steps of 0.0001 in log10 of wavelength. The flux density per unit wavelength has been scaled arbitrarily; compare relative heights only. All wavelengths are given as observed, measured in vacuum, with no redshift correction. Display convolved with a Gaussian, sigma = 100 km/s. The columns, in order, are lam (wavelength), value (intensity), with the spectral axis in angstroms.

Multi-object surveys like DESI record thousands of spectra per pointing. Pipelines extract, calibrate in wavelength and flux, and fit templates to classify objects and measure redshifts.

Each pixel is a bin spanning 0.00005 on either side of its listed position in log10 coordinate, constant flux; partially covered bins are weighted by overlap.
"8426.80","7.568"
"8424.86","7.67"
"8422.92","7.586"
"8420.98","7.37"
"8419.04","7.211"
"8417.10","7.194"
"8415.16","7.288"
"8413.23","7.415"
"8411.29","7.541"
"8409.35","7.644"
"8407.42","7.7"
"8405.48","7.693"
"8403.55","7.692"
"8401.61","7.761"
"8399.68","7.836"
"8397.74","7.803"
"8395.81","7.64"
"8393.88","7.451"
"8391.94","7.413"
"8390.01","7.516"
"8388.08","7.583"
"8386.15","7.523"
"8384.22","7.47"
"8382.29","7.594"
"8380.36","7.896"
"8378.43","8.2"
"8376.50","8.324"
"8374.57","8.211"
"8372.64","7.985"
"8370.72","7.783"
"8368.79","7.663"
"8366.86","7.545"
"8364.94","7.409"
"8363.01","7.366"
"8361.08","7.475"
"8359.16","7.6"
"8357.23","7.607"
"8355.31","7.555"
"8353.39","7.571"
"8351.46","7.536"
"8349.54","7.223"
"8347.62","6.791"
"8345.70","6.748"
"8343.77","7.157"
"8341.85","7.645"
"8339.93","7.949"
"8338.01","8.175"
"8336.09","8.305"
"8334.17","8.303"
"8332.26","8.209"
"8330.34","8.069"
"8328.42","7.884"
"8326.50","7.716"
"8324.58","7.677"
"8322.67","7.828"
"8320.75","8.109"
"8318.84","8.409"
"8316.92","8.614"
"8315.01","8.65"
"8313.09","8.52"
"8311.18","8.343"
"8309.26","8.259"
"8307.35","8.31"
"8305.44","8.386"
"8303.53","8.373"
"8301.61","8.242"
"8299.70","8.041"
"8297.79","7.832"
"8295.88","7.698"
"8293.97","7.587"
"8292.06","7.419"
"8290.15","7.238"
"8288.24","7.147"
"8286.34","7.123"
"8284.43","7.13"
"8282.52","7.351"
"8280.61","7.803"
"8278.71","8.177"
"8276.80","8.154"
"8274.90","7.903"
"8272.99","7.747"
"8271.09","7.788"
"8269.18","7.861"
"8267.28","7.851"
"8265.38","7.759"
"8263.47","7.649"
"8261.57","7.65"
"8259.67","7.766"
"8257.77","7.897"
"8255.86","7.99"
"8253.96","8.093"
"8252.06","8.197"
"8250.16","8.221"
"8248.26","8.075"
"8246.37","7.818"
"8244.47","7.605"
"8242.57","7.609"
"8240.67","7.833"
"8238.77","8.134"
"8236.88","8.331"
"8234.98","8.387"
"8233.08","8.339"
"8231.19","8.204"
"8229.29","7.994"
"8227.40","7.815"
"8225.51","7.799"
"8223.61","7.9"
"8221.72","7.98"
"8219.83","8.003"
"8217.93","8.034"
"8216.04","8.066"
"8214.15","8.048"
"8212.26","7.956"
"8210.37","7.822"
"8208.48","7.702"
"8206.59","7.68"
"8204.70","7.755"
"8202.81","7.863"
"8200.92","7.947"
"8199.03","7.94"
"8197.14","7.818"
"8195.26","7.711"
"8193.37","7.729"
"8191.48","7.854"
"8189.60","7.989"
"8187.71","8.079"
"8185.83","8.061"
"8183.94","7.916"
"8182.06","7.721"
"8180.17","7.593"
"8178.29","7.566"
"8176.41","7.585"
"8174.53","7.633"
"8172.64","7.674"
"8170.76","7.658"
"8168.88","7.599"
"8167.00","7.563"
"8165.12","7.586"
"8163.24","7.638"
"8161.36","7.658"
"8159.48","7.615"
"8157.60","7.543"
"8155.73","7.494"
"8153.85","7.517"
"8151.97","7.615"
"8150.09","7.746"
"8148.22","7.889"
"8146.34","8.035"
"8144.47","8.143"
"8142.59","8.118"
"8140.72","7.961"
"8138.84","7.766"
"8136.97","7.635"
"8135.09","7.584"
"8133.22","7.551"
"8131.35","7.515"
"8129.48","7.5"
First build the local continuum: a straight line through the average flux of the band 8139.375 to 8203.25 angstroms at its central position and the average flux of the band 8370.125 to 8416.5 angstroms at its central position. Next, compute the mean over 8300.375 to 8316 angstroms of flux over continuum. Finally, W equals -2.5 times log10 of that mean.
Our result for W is -0.09 mag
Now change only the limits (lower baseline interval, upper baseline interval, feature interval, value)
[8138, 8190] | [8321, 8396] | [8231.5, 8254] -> -0.05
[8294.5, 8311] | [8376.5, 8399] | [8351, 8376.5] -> 0.02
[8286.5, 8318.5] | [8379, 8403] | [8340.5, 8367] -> 0.06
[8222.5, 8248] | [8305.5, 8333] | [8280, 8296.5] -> 0.10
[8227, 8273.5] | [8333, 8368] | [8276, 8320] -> -0.03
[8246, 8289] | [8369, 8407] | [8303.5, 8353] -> -0.03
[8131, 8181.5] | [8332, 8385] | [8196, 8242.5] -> -0.04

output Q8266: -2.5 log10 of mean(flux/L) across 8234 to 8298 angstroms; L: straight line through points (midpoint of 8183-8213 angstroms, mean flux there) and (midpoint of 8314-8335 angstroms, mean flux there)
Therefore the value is 0.03 mag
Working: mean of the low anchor 7.86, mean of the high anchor 8.13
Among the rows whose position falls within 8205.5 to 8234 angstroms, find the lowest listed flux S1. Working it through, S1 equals 7.68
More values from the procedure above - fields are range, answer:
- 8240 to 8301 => 7.123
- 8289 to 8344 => 7.157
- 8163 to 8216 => 7.563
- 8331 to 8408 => 6.748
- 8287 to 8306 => 7.147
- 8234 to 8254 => 7.605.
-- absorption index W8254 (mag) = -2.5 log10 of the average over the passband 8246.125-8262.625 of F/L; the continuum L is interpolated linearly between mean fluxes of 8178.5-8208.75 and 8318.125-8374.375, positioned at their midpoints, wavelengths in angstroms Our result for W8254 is -0.03 mag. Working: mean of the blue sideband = 7.83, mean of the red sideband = 7.7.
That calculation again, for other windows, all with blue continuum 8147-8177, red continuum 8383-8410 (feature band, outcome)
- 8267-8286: -0.018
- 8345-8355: 0.060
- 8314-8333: -0.067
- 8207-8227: -0.041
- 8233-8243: -0.066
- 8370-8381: -0.063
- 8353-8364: 0.014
